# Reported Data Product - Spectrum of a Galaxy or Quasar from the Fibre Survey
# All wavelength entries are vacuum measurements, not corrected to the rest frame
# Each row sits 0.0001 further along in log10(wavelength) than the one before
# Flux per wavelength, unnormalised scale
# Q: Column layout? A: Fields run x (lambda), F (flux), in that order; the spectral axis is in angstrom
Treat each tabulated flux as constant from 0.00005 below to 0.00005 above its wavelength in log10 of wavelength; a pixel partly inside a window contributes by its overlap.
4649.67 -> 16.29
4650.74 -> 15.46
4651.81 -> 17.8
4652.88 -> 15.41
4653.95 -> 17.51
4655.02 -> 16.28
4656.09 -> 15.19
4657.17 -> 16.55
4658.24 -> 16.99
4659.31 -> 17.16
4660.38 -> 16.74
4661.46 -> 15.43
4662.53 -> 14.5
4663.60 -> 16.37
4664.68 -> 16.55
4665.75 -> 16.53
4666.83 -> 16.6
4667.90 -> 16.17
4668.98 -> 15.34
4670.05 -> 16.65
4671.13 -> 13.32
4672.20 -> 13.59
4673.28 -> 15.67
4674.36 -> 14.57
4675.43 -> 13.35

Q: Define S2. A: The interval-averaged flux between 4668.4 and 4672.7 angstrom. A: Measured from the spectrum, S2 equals 14.8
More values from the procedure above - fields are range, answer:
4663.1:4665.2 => 16.4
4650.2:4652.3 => 16.6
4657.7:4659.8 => 17.1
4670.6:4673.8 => 14.2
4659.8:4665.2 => 15.9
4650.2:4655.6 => 16.5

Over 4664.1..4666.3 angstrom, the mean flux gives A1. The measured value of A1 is 16.5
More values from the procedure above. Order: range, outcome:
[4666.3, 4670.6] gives 16.2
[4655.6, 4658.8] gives 16.3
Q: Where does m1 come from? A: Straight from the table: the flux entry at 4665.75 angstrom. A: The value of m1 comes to 16.53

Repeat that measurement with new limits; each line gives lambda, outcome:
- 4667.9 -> 16.17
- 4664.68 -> 16.55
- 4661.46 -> 15.43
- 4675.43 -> 13.35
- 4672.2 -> 13.59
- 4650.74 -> 15.46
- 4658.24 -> 16.99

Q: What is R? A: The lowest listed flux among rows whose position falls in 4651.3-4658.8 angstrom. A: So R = 15.19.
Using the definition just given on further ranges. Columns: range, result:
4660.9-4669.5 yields 14.5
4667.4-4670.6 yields 15.34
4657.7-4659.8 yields 16.99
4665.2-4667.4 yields 16.53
